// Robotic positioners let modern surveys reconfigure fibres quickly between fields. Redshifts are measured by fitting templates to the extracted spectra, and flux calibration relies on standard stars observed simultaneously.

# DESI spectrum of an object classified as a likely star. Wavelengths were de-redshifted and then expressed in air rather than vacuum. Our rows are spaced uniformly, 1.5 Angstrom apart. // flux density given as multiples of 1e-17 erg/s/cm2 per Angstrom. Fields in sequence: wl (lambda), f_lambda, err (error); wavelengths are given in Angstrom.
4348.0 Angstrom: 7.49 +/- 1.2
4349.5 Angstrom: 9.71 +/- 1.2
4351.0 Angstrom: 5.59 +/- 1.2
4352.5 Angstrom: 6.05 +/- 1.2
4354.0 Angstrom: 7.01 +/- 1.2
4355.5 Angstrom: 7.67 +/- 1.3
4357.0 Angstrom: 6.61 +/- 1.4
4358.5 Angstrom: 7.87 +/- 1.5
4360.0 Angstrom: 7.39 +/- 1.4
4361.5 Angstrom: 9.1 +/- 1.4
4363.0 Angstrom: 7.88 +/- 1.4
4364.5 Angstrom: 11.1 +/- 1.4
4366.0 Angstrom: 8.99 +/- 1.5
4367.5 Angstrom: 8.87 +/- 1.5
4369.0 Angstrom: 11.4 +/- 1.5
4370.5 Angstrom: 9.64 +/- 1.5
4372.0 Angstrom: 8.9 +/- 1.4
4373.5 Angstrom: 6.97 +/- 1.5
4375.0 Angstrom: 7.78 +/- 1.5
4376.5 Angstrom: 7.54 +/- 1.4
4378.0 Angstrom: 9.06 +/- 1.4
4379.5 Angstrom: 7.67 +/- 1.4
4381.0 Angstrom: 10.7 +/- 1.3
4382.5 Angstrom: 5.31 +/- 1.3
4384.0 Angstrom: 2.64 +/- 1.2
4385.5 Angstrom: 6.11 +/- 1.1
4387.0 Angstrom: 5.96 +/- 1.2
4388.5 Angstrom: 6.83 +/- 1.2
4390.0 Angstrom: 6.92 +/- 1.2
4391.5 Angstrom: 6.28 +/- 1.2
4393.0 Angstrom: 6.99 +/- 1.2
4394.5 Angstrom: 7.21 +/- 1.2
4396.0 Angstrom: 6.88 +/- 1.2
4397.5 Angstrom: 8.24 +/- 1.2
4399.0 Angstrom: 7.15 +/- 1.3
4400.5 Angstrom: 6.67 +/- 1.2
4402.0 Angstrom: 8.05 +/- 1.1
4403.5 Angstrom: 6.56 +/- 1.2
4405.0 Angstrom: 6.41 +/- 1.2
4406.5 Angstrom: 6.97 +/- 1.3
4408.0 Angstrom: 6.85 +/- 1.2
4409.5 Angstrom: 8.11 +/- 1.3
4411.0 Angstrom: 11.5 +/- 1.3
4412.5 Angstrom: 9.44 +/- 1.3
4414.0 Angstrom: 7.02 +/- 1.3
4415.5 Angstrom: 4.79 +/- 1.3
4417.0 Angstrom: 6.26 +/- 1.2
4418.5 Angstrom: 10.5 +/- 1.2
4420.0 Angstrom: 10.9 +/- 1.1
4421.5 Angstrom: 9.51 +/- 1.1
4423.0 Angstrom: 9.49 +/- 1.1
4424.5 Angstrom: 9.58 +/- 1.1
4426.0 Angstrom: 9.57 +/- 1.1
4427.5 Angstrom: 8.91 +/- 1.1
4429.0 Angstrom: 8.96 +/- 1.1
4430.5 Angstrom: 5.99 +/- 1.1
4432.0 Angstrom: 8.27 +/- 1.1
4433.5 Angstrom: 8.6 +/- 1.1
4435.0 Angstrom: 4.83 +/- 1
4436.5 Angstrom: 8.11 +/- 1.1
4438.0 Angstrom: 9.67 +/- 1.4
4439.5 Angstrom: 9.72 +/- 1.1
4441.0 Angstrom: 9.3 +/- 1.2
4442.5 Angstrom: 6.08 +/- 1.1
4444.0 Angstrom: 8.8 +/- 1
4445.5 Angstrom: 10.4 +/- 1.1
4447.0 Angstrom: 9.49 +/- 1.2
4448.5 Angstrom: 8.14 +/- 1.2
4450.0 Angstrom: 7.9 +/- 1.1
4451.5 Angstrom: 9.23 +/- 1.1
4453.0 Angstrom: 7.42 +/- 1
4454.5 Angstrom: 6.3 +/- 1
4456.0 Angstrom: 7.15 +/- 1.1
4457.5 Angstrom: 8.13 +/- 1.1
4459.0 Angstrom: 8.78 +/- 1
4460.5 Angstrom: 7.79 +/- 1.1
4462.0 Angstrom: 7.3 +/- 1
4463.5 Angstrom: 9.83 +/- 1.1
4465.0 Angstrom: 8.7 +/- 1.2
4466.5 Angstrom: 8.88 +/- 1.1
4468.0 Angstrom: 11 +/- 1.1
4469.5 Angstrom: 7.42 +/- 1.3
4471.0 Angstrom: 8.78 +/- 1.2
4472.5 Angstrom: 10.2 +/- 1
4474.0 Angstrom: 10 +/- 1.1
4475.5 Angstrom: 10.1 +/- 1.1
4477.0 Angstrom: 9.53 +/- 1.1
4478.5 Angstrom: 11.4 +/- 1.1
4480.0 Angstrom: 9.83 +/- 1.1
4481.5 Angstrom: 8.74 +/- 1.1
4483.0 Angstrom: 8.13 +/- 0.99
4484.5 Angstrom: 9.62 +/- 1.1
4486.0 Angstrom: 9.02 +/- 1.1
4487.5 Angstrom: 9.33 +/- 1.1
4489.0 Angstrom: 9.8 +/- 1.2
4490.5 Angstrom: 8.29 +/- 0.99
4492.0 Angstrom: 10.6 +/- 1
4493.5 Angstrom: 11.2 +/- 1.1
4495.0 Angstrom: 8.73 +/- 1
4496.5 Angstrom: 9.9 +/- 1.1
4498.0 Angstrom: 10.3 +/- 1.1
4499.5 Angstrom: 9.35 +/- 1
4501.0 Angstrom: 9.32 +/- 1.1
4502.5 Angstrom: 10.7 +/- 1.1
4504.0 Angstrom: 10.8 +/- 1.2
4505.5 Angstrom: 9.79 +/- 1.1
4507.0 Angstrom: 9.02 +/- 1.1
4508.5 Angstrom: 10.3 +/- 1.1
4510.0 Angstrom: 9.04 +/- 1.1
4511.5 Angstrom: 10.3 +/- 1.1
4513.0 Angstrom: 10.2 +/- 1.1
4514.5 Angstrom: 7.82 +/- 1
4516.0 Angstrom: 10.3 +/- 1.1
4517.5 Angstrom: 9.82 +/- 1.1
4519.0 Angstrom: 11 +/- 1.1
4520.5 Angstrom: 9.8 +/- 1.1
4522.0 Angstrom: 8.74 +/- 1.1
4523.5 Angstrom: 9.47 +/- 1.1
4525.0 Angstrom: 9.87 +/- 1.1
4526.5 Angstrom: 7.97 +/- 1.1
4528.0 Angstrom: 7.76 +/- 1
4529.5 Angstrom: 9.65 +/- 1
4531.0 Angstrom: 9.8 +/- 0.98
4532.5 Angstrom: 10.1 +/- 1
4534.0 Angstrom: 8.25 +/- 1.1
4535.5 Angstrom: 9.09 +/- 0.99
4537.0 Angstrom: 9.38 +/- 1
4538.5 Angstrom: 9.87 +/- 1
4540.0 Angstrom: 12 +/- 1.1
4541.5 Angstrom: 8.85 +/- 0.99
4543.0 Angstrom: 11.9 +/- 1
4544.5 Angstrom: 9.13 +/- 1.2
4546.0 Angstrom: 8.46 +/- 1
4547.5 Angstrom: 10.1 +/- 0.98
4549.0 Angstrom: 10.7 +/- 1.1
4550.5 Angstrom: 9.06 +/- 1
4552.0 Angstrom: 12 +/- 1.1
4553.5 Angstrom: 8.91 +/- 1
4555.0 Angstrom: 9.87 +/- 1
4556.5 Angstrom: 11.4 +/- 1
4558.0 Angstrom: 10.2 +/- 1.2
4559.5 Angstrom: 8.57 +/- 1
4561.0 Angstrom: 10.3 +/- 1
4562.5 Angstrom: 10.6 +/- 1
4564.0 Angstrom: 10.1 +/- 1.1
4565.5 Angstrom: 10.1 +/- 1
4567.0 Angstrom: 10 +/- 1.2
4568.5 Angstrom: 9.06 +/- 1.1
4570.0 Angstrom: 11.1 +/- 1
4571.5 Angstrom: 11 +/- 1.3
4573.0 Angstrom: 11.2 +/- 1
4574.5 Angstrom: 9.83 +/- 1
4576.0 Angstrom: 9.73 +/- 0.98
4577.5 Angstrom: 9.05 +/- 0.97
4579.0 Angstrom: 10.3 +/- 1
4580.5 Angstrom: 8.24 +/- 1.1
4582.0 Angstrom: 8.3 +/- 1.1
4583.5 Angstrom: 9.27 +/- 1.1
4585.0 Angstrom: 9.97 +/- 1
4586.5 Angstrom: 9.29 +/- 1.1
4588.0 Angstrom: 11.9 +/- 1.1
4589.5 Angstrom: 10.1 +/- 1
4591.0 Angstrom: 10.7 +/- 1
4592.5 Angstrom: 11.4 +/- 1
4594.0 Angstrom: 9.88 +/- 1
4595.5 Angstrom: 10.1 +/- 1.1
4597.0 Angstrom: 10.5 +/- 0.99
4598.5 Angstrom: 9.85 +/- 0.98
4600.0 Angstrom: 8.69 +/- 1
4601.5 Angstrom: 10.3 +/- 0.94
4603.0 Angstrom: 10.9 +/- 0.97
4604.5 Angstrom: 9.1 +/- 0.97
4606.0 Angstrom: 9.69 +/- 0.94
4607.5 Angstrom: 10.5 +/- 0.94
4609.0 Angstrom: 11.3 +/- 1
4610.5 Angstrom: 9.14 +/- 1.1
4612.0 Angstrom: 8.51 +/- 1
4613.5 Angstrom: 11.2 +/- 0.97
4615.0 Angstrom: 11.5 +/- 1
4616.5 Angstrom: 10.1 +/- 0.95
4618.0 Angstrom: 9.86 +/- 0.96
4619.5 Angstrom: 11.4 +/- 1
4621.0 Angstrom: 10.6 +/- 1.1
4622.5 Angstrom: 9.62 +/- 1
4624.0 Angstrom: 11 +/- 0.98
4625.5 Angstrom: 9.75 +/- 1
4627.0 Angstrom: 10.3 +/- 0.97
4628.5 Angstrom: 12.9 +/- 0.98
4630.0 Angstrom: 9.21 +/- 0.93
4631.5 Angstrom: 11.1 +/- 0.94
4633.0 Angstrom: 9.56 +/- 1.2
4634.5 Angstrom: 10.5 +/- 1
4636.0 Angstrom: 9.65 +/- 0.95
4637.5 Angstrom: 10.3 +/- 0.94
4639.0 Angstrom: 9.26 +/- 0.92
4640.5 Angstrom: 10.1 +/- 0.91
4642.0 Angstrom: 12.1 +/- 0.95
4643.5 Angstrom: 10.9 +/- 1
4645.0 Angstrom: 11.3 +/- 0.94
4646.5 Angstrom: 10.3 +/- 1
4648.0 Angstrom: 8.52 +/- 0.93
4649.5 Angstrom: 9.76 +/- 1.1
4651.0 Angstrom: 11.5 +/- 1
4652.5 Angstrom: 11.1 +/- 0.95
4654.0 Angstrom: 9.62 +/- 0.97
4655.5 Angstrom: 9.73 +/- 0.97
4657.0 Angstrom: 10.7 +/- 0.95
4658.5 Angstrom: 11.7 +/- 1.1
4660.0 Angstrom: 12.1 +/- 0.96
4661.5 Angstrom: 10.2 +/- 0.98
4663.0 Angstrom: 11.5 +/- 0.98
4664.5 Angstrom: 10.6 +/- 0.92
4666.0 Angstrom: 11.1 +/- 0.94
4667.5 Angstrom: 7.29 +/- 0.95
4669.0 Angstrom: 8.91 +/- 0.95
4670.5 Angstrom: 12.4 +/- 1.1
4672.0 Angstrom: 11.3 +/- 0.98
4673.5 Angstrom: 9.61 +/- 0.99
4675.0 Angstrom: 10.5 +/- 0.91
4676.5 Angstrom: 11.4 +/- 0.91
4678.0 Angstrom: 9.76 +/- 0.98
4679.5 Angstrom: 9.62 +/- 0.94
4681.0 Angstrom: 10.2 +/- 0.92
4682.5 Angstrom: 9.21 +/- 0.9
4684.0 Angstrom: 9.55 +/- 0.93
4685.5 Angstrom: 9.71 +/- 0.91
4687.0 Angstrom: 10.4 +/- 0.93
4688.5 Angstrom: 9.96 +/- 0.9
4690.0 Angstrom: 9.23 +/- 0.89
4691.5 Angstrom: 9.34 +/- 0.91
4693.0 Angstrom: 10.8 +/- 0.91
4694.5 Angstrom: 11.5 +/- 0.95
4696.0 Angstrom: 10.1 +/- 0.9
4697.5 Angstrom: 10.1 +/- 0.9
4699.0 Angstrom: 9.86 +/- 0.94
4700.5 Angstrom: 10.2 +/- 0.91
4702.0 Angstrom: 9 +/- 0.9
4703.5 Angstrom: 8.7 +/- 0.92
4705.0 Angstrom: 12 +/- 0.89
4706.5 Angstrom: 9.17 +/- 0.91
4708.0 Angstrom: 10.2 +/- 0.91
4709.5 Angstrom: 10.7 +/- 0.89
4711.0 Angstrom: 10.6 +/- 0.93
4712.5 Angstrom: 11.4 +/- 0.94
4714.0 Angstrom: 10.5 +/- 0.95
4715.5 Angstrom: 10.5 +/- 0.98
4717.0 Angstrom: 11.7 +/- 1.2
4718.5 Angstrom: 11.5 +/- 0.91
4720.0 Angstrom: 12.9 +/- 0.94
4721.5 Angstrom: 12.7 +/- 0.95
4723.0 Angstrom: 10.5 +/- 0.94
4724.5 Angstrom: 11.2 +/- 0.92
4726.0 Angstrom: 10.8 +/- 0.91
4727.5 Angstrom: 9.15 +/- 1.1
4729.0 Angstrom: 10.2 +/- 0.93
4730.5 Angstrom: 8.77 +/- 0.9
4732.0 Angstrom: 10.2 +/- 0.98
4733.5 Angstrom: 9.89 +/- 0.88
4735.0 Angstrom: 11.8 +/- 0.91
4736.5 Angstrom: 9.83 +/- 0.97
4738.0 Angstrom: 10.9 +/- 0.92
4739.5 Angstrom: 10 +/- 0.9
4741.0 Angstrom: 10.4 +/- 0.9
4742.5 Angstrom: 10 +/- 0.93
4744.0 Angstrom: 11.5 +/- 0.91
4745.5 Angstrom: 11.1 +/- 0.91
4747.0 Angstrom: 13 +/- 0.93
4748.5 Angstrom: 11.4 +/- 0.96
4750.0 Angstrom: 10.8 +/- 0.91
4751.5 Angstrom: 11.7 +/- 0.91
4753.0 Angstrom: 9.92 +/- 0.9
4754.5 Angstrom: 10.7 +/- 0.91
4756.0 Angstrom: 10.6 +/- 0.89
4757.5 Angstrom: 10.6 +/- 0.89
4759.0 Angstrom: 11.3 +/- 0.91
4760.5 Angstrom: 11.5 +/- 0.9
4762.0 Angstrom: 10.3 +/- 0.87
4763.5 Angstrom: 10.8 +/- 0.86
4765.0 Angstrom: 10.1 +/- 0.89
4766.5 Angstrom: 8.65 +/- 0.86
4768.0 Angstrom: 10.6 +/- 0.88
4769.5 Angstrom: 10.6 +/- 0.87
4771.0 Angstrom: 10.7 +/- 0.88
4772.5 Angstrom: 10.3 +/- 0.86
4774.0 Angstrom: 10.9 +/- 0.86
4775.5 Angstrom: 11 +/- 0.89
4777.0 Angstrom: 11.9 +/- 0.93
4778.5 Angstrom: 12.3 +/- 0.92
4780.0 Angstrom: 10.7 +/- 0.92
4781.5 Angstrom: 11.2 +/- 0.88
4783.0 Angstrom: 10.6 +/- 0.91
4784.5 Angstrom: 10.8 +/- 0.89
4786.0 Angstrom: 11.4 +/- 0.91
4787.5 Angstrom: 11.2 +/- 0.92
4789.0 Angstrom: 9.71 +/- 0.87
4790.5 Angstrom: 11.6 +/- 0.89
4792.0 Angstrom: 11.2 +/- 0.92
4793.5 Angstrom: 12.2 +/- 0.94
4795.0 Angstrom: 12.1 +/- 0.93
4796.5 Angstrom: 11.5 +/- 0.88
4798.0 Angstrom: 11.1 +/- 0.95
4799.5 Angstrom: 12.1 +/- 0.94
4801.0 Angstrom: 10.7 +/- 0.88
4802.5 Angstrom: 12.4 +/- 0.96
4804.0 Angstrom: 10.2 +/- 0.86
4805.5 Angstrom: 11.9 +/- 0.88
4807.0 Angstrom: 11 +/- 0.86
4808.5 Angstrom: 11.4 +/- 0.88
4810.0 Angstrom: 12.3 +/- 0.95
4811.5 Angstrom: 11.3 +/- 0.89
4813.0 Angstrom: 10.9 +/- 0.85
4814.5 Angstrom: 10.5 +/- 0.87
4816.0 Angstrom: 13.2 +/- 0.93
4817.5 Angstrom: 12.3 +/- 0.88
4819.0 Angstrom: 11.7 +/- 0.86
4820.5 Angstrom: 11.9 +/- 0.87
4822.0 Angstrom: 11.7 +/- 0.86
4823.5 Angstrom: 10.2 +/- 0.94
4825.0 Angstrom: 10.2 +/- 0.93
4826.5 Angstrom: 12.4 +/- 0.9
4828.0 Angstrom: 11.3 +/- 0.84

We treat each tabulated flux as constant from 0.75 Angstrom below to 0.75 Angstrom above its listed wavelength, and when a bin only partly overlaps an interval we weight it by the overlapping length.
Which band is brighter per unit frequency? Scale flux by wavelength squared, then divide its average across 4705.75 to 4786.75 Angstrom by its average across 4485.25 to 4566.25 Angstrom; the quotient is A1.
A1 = 1.22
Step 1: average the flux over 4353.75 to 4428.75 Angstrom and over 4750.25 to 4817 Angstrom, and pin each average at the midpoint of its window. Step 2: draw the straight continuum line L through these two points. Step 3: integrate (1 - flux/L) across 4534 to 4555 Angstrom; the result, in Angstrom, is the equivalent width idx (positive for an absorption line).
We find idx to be -1.68 Angstrom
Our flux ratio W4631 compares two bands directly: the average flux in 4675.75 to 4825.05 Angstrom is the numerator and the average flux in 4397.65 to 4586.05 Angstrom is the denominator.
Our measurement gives 1.18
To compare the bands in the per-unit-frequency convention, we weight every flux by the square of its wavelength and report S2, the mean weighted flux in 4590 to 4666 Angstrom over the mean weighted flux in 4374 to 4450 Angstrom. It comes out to 1.46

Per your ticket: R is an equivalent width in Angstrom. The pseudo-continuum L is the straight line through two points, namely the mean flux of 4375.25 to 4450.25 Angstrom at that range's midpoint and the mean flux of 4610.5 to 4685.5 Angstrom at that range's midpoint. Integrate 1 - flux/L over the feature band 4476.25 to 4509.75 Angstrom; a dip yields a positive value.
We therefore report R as -3.81 Angstrom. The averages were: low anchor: 7.86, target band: 9.7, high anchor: 10.4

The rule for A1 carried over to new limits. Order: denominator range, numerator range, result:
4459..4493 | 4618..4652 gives 1.20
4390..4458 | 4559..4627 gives 1.35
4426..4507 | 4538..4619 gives 1.18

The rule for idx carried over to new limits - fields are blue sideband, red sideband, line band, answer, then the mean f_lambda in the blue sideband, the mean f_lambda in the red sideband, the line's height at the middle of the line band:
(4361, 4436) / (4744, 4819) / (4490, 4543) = -4.6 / 7.91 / 11.2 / 8.91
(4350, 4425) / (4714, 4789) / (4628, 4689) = -1.9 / 7.78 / 10.8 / 10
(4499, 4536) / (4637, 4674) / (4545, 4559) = -0.4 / 9.53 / 10.5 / 9.77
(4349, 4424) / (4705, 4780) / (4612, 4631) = -1.5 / 7.78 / 10.8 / 9.76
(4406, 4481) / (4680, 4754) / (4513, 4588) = -3.2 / 8.63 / 10.5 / 9.37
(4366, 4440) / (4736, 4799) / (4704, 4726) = -1.2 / 7.89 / 10.9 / 10.5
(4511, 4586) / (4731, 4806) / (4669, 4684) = 0.2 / 9.77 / 10.9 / 10.5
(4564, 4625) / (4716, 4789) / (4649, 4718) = 1.2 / 10.1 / 10.8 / 10.5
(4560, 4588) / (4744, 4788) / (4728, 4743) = 0.8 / 9.9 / 10.9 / 10.8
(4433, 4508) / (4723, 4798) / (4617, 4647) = -1.4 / 9.03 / 10.8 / 10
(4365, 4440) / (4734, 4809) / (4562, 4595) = -2.3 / 7.91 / 11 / 9.38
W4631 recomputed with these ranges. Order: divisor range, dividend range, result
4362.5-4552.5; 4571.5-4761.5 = 1.18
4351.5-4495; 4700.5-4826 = 1.32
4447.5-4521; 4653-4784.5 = 1.14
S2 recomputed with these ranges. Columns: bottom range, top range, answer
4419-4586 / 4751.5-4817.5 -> 1.33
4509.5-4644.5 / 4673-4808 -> 1.15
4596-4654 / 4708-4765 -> 1.10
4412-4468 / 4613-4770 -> 1.39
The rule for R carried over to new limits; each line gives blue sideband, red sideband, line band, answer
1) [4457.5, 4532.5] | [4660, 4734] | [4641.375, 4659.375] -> -0.8 Angstrom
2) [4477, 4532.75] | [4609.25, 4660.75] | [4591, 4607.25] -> 0.2 Angstrom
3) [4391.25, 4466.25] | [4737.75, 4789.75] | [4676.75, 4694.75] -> 0.5 Angstrom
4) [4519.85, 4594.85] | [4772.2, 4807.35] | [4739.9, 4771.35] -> 0.8 Angstrom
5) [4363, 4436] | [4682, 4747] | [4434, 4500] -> -3.8 Angstrom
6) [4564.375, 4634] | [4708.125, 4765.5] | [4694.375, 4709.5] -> 0.9 Angstrom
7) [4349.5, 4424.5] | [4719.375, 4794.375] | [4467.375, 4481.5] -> -2.1 Angstrom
